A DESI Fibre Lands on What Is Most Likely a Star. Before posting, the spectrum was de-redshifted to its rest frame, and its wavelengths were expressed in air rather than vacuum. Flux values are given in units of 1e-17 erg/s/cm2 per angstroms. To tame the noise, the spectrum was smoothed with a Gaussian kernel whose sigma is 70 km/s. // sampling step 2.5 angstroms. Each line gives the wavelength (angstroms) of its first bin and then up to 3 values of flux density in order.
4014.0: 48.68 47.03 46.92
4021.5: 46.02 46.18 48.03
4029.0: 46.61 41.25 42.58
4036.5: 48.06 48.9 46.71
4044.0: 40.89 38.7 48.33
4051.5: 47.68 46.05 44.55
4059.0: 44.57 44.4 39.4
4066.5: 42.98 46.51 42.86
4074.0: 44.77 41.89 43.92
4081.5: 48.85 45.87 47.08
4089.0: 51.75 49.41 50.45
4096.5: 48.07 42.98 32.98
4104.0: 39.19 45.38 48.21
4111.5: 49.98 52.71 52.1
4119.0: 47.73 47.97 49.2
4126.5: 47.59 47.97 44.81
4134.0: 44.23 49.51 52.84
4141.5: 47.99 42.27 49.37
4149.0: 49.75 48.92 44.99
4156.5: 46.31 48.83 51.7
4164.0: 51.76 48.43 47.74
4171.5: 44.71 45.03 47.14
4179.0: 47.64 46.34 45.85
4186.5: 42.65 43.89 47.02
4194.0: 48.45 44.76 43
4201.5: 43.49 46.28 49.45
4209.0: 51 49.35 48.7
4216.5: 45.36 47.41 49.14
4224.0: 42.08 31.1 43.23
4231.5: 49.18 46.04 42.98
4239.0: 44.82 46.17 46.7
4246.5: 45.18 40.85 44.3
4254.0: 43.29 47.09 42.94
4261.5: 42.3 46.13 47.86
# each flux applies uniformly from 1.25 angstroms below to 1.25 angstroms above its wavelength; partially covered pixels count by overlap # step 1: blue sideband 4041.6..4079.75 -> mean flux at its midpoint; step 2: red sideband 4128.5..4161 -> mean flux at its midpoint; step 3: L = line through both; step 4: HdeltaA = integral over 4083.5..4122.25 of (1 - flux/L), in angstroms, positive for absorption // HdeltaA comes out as -1.0 angstroms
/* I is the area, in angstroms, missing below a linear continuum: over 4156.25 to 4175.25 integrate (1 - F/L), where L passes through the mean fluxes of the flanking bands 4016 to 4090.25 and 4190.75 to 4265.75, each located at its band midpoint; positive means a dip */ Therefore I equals -1.2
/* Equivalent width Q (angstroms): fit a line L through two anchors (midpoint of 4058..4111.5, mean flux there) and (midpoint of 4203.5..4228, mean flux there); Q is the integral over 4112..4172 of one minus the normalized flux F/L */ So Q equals -3.9 angstroms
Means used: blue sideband 45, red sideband 45.9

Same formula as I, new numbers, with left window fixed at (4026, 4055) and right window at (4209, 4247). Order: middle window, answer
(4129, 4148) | -0.9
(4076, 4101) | -0.8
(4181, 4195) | -0.1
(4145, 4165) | -1.6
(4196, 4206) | 0.1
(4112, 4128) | -1.5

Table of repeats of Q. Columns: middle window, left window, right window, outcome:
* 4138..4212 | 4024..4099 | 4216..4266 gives -4.0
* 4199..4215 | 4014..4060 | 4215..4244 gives -1.1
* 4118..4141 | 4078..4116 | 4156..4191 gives -0.6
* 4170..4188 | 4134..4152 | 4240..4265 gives 0.6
